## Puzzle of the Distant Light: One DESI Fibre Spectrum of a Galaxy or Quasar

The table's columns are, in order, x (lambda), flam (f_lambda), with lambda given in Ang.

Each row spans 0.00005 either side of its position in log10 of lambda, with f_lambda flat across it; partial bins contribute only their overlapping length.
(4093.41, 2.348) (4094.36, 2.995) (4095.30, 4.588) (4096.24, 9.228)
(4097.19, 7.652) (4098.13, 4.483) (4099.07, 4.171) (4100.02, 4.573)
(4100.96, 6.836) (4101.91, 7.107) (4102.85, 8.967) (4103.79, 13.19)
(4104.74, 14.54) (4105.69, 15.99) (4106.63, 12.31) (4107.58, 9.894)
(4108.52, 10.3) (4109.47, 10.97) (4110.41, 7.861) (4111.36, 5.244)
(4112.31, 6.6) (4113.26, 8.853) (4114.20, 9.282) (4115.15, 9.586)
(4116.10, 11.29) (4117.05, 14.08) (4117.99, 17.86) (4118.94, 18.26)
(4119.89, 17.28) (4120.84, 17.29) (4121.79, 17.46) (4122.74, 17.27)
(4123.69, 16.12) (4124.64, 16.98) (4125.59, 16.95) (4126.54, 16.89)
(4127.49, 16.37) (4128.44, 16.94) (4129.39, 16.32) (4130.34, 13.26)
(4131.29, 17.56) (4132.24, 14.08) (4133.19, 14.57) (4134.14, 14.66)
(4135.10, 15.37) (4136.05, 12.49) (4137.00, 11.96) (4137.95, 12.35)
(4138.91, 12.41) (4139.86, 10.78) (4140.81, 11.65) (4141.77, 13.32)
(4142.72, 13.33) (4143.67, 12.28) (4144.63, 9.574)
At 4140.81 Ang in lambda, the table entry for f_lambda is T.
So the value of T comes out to 11.65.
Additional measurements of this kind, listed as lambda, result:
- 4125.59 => 16.95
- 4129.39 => 16.32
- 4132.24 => 14.08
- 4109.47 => 10.97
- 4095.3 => 4.588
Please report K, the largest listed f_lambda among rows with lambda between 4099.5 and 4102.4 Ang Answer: 7.107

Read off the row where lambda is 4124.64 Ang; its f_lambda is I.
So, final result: 16.98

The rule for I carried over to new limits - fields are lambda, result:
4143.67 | 12.28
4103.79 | 13.19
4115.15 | 9.586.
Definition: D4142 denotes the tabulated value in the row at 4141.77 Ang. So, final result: 13.32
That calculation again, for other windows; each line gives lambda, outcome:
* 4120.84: 17.29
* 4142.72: 13.33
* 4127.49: 16.37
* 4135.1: 15.37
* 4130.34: 13.26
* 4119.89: 17.28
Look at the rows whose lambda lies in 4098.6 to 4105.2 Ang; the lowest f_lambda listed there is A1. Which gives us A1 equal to 4.171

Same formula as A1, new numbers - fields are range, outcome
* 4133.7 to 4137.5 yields 11.96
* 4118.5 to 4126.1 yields 16.12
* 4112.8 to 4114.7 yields 8.853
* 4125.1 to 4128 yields 16.37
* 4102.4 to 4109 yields 8.967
